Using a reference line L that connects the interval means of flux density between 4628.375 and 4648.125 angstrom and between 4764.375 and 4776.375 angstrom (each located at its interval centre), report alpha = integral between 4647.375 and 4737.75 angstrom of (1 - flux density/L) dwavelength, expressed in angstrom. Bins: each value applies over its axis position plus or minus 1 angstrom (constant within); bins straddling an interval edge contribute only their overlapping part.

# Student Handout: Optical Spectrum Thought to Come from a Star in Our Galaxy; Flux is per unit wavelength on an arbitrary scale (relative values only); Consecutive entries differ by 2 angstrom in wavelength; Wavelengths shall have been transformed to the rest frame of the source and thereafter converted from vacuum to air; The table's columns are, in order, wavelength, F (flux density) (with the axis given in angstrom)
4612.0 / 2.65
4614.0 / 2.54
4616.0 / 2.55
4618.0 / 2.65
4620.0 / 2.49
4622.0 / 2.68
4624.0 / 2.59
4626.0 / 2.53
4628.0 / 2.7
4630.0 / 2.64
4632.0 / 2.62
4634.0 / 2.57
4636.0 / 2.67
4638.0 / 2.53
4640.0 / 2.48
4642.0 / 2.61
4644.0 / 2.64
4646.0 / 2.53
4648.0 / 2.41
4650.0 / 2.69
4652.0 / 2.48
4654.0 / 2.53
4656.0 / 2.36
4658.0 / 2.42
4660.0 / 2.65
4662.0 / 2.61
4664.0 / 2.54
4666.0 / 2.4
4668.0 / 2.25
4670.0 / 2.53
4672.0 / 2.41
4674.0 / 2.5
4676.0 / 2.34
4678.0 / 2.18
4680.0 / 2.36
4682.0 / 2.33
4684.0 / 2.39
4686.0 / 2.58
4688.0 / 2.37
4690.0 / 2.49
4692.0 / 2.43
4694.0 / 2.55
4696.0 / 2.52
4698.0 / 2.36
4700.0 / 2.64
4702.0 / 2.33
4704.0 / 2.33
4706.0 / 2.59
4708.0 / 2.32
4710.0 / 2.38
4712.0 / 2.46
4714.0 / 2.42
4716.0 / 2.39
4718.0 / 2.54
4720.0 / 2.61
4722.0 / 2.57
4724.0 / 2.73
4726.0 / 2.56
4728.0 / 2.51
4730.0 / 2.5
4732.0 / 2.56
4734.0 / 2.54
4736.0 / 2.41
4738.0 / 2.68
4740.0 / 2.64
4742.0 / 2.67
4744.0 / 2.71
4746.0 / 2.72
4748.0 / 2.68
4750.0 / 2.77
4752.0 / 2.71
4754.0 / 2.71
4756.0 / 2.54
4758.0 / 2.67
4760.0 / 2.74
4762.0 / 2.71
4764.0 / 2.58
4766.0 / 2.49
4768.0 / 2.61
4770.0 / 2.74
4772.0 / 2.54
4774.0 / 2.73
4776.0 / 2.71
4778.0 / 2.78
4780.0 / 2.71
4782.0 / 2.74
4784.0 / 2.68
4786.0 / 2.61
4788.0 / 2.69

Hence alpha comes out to 4.55 angstrom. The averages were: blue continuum 2.58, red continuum 2.63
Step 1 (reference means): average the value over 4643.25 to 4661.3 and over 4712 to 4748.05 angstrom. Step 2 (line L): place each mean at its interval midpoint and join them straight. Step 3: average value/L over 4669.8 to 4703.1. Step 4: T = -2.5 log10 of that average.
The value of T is 0.05 mag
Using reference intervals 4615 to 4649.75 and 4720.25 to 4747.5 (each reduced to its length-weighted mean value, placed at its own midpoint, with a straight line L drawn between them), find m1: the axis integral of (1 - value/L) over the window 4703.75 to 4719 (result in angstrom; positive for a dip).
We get 1.0 angstrom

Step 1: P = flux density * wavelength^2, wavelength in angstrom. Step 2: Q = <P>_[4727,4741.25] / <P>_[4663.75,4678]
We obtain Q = 1.09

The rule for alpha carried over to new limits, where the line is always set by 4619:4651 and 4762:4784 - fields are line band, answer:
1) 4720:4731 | 0.3 angstrom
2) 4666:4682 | 1.5 angstrom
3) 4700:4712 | 1.0 angstrom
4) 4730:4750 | 0.2 angstrom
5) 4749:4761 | -0.2 angstrom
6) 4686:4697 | 0.6 angstrom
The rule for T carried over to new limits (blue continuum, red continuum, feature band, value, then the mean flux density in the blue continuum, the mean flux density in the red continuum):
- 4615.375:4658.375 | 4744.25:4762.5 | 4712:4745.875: 0.04 mag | 2.56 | 2.69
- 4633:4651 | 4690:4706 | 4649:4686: 0.03 mag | 2.57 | 2.46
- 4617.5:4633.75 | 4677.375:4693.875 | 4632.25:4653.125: 0.00 mag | 2.61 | 2.4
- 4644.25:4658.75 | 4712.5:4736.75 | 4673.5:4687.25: 0.06 mag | 2.5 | 2.53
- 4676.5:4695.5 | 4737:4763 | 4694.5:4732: 0.02 mag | 2.41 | 2.69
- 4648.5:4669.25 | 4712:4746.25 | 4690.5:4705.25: 0.03 mag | 2.49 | 2.57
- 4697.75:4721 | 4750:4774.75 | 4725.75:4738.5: 0.00 mag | 2.45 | 2.65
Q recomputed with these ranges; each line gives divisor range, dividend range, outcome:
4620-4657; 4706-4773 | 1.05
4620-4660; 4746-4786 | 1.10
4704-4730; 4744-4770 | 1.08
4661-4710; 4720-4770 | 1.11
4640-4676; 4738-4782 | 1.12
